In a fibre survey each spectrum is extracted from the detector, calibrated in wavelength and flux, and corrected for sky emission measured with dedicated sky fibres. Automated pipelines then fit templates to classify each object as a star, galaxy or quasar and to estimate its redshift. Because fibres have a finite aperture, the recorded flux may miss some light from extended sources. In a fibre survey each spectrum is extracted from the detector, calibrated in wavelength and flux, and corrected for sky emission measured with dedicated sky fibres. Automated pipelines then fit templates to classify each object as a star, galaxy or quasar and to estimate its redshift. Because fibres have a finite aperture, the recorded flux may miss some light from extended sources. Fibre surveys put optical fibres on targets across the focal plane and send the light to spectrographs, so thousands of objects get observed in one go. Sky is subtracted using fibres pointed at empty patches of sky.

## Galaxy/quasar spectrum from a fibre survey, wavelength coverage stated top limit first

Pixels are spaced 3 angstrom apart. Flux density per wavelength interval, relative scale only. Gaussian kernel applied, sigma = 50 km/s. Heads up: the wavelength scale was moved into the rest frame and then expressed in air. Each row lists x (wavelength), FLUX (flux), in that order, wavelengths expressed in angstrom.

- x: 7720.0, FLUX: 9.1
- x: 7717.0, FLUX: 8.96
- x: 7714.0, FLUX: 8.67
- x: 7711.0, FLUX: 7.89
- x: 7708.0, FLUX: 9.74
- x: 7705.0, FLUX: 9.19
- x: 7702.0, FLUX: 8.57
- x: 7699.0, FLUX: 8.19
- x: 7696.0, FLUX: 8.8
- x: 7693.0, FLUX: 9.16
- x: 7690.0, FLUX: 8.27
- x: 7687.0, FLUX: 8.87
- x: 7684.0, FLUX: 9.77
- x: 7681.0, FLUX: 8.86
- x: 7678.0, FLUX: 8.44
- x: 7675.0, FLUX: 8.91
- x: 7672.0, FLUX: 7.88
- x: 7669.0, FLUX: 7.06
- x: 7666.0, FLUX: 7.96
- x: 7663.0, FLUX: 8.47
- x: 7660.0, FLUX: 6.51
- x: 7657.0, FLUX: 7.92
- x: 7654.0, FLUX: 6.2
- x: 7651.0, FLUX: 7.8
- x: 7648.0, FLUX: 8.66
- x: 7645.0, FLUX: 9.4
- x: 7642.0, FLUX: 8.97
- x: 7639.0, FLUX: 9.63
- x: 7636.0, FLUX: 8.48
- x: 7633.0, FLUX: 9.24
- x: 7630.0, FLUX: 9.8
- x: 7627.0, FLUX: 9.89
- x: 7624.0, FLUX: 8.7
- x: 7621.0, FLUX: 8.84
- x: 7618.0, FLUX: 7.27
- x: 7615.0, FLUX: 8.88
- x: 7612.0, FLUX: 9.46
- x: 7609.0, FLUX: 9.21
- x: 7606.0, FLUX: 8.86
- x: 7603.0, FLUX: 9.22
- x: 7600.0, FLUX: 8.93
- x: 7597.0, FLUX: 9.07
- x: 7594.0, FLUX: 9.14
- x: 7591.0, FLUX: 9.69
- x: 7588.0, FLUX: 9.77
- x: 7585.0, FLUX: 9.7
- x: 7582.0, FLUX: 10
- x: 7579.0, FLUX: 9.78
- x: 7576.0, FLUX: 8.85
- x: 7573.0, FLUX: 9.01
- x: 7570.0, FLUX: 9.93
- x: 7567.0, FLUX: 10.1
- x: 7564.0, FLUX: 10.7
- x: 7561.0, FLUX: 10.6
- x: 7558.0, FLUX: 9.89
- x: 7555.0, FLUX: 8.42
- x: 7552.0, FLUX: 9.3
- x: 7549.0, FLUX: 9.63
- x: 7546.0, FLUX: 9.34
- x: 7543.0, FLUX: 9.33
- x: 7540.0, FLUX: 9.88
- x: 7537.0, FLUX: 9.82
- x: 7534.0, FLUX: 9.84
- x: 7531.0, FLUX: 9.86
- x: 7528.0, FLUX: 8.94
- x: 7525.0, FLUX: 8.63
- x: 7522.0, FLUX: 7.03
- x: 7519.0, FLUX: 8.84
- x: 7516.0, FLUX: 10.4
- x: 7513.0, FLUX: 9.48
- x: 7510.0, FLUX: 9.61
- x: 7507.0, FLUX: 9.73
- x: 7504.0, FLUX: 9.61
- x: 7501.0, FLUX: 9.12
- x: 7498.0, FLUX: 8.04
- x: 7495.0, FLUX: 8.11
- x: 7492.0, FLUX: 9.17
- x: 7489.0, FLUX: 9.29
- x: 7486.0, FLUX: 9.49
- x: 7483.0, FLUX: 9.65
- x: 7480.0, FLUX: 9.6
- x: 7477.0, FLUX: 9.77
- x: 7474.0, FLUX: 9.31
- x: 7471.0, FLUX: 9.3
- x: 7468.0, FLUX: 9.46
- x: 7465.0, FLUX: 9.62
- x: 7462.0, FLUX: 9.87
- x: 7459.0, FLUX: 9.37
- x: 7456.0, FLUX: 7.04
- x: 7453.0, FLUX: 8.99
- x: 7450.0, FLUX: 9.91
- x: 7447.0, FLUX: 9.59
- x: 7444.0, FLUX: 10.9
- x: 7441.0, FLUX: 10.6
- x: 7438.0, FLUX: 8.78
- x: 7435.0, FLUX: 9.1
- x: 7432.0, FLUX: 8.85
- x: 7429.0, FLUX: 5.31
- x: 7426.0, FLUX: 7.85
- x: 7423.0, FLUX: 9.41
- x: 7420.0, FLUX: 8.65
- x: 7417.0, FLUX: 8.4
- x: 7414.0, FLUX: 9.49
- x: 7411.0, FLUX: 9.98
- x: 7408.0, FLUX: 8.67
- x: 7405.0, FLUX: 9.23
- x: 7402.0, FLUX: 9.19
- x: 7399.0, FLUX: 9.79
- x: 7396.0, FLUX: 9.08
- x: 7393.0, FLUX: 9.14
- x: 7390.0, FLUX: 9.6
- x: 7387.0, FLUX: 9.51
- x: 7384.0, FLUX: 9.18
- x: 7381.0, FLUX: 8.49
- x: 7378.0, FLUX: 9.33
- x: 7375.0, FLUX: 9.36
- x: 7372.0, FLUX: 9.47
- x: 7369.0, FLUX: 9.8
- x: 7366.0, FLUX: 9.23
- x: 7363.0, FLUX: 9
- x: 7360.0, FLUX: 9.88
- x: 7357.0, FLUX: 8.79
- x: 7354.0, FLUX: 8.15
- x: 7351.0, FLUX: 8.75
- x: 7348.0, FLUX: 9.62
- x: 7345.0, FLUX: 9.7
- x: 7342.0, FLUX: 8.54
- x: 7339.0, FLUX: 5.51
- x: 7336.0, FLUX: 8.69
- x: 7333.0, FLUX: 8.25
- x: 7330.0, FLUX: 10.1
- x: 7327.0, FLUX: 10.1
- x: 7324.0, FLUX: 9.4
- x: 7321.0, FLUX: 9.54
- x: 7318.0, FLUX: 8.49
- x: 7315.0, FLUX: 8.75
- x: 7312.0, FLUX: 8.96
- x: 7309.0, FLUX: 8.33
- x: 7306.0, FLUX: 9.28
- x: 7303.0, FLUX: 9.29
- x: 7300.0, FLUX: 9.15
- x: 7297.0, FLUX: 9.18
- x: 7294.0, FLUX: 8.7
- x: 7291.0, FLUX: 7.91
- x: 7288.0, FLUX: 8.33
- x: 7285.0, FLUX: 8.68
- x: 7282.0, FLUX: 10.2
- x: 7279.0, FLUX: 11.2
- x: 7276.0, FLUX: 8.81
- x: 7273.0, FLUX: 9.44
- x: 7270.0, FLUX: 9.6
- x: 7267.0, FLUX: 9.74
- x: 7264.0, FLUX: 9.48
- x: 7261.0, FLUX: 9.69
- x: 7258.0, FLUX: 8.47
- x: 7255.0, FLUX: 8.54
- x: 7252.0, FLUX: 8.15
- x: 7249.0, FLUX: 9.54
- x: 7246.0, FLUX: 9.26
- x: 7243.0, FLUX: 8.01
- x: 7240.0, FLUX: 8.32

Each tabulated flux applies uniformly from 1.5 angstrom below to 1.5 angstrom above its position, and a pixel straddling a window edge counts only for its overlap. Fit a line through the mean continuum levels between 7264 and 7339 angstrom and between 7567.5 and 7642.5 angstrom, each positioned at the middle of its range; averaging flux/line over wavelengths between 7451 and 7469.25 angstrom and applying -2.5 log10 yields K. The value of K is 0.01 mag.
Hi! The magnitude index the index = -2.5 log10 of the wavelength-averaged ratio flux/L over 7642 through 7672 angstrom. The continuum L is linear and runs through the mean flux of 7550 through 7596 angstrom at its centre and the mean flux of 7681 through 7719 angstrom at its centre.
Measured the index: 0.16 mag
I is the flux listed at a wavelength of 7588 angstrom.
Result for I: 9.77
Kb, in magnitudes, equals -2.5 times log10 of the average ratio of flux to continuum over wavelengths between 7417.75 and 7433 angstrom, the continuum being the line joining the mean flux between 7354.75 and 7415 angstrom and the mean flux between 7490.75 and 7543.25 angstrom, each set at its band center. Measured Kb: 0.158 mag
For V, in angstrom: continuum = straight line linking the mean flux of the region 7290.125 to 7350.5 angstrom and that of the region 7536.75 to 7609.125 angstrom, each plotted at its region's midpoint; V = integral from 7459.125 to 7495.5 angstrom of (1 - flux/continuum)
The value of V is -0.5 angstrom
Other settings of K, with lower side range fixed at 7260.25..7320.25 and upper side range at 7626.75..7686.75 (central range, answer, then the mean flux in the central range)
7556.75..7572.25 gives -0.179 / 10.2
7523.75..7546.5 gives -0.092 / 9.47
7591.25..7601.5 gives -0.066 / 9.13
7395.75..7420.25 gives -0.031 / 9.2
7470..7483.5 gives -0.085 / 9.53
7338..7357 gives 0.070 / 8.49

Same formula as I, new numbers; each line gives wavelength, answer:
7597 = 9.07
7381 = 8.49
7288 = 8.33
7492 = 9.17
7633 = 9.24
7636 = 8.48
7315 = 8.75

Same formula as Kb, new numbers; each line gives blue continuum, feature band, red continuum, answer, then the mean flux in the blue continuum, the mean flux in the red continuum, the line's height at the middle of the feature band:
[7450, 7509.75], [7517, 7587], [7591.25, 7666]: -0.060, 9.21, 8.69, 8.96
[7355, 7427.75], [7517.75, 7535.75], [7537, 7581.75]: 0.080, 9.17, 9.64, 9.55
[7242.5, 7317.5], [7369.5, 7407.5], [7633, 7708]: -0.045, 9.07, 8.46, 8.9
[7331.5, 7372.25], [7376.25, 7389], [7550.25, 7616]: -0.032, 8.79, 9.48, 8.88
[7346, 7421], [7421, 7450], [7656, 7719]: 0.012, 9.2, 8.49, 9.08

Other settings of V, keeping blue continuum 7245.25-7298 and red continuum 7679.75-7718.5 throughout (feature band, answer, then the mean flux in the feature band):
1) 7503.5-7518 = -1.2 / 9.74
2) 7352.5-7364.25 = 0.2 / 8.95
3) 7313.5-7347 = 1.0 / 8.84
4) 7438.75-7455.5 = -1.4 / 9.77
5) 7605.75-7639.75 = -0.4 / 9.01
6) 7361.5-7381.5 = -0.4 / 9.28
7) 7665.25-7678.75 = 1.3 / 8.03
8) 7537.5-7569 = -2.7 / 9.73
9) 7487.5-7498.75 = 0.4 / 8.69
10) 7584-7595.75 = -0.8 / 9.56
